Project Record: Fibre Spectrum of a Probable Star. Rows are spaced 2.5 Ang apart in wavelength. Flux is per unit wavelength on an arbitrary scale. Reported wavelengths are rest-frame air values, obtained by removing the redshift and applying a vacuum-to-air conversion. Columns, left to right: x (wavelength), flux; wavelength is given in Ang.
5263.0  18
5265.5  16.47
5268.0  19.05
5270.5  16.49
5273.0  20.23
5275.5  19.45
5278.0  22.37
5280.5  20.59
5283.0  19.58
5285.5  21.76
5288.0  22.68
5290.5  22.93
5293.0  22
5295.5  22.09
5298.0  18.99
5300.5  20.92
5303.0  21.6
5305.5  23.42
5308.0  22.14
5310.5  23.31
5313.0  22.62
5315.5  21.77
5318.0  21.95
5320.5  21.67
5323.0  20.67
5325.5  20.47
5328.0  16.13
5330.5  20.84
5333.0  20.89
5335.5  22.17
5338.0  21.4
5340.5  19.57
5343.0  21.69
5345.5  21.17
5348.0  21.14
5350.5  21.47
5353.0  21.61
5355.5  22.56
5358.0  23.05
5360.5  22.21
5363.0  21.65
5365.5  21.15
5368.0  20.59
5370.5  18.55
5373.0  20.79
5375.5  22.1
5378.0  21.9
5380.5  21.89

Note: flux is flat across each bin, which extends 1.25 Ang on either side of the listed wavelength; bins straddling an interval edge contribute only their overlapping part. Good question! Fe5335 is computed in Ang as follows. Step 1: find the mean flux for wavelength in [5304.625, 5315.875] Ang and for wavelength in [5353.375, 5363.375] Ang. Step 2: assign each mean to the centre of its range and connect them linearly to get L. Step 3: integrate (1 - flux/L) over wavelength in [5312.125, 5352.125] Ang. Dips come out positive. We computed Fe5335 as 2.8 Ang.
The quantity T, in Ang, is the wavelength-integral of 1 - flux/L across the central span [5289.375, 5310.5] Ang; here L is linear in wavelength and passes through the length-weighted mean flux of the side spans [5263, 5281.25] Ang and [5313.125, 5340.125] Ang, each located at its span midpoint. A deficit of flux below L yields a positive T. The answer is -1.96 Ang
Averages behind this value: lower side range 19.1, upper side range 20.8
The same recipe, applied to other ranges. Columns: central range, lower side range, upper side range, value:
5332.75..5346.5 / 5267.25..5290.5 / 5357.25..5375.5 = -0.2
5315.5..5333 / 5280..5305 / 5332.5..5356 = 0.8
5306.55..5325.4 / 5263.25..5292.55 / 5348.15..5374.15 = -1.1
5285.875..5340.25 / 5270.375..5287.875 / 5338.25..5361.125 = -1.1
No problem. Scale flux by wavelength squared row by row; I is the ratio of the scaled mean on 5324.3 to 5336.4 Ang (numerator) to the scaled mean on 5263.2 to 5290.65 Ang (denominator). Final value 1.0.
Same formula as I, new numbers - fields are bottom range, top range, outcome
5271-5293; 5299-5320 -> 1.06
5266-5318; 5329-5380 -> 1.03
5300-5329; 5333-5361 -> 1.02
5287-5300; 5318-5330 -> 0.94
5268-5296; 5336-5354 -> 1.04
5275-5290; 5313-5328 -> 1.00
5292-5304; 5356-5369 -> 1.06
